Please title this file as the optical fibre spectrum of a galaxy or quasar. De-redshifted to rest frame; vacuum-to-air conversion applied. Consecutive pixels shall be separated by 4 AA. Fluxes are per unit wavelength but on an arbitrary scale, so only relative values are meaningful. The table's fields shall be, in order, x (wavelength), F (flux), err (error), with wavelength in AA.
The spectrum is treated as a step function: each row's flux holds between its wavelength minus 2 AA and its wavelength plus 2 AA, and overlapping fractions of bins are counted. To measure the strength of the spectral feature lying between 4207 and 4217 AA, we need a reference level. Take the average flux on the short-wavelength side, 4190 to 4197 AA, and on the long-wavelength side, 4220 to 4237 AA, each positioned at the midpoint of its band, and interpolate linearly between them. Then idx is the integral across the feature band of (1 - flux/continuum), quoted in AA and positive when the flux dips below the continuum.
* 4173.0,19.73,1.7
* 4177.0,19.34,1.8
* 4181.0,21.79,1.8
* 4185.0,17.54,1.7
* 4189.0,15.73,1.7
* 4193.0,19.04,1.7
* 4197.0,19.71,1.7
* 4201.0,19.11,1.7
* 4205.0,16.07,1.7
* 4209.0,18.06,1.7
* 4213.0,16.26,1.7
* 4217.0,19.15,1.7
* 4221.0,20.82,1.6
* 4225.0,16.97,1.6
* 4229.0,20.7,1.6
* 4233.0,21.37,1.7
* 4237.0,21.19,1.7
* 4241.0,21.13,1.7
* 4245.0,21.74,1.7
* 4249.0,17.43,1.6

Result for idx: 1.0 AA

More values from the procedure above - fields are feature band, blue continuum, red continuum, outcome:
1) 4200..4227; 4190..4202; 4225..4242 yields 2.4 AA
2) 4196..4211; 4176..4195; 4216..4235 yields 0.8 AA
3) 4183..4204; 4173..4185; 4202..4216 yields 0.5 AA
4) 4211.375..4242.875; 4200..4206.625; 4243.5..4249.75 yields -1.6 AA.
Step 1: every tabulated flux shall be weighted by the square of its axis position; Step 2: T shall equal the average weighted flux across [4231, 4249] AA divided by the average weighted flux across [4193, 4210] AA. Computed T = 1.2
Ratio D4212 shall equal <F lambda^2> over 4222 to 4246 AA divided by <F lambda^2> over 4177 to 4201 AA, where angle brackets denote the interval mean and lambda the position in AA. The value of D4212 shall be 1.11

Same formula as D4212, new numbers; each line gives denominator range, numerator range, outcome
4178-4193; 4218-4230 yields 1.07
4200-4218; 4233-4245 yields 1.23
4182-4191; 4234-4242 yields 1.26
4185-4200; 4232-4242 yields 1.19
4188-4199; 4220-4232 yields 1.08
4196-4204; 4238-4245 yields 1.15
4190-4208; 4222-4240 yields 1.12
